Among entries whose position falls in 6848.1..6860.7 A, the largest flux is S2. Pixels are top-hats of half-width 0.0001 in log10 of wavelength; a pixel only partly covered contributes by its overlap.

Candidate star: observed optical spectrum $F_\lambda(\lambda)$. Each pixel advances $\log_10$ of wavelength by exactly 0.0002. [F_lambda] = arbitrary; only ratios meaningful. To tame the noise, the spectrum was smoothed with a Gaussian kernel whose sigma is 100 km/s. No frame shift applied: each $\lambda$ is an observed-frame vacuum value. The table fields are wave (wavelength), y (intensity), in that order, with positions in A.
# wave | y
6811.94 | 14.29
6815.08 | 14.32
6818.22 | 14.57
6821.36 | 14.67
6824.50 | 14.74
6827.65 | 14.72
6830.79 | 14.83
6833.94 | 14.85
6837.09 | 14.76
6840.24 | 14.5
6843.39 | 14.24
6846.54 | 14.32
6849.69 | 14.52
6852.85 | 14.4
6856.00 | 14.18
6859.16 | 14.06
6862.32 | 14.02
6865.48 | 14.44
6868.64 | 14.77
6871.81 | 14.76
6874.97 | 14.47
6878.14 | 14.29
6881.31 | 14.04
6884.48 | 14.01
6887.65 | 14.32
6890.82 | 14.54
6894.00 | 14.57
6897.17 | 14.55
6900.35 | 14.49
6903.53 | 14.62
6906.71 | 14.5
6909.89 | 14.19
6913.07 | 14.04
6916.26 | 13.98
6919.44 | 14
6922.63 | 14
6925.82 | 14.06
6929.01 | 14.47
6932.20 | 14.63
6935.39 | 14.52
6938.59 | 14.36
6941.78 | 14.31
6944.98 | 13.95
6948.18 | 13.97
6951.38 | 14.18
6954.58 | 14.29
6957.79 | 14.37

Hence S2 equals 14.52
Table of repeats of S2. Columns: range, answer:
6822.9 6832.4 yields 14.83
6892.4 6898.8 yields 14.57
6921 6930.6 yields 14.47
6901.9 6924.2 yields 14.62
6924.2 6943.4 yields 14.63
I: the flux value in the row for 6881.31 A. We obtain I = 14.04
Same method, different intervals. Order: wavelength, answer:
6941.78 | 14.31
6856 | 14.18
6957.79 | 14.37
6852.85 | 14.4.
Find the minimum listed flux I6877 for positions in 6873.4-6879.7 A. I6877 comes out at 14.29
